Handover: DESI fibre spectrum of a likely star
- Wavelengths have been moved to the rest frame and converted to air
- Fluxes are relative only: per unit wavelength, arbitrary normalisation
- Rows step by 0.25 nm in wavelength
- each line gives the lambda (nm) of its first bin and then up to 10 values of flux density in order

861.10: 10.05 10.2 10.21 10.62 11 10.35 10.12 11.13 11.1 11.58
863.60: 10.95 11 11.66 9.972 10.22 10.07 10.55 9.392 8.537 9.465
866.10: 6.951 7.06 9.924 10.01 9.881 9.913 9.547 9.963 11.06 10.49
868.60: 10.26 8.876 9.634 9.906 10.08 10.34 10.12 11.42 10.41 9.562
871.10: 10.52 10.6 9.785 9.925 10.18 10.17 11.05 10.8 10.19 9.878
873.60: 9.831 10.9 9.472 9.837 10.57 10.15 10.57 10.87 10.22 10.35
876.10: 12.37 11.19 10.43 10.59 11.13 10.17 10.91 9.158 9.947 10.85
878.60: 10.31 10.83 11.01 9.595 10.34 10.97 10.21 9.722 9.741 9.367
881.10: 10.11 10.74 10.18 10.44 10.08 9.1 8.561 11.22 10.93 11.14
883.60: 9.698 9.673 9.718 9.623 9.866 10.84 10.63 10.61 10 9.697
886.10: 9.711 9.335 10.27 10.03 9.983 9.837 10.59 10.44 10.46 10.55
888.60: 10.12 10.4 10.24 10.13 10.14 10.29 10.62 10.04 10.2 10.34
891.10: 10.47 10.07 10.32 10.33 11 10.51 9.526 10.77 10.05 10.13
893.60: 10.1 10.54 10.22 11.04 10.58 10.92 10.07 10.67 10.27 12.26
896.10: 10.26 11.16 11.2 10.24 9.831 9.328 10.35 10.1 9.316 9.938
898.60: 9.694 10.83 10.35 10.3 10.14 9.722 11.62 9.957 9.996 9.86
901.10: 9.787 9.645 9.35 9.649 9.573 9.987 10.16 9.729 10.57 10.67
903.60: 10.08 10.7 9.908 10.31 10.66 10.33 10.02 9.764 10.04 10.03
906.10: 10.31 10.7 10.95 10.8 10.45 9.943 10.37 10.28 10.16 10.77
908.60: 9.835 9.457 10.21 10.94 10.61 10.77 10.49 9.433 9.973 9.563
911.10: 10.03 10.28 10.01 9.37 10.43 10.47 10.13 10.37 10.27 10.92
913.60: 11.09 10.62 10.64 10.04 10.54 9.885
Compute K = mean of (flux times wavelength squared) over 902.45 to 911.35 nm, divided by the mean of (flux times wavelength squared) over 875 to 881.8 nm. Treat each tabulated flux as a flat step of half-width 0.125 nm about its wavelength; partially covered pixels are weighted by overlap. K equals 1.05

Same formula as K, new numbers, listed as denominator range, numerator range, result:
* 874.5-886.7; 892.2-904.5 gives 1.04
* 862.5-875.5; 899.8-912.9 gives 1.09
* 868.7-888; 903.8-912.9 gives 1.07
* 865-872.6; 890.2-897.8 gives 1.12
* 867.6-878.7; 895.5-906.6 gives 1.05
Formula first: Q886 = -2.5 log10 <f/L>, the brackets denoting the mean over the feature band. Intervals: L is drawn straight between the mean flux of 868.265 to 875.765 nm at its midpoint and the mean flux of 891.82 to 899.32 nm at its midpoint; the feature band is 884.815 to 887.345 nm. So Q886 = 0.03 mag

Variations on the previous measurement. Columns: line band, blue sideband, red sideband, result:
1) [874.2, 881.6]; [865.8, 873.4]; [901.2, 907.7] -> -0.04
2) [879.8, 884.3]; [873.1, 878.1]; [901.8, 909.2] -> 0.03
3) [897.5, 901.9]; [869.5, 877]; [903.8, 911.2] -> 0.03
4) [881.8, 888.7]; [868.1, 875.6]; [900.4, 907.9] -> 0.01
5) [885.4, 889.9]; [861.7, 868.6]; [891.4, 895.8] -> 0.03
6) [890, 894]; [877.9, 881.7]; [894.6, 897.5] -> 0.02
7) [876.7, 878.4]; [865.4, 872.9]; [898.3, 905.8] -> -0.05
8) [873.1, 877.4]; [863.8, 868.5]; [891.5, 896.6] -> -0.05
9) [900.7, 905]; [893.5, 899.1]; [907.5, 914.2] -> 0.03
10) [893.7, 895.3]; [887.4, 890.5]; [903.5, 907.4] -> -0.02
